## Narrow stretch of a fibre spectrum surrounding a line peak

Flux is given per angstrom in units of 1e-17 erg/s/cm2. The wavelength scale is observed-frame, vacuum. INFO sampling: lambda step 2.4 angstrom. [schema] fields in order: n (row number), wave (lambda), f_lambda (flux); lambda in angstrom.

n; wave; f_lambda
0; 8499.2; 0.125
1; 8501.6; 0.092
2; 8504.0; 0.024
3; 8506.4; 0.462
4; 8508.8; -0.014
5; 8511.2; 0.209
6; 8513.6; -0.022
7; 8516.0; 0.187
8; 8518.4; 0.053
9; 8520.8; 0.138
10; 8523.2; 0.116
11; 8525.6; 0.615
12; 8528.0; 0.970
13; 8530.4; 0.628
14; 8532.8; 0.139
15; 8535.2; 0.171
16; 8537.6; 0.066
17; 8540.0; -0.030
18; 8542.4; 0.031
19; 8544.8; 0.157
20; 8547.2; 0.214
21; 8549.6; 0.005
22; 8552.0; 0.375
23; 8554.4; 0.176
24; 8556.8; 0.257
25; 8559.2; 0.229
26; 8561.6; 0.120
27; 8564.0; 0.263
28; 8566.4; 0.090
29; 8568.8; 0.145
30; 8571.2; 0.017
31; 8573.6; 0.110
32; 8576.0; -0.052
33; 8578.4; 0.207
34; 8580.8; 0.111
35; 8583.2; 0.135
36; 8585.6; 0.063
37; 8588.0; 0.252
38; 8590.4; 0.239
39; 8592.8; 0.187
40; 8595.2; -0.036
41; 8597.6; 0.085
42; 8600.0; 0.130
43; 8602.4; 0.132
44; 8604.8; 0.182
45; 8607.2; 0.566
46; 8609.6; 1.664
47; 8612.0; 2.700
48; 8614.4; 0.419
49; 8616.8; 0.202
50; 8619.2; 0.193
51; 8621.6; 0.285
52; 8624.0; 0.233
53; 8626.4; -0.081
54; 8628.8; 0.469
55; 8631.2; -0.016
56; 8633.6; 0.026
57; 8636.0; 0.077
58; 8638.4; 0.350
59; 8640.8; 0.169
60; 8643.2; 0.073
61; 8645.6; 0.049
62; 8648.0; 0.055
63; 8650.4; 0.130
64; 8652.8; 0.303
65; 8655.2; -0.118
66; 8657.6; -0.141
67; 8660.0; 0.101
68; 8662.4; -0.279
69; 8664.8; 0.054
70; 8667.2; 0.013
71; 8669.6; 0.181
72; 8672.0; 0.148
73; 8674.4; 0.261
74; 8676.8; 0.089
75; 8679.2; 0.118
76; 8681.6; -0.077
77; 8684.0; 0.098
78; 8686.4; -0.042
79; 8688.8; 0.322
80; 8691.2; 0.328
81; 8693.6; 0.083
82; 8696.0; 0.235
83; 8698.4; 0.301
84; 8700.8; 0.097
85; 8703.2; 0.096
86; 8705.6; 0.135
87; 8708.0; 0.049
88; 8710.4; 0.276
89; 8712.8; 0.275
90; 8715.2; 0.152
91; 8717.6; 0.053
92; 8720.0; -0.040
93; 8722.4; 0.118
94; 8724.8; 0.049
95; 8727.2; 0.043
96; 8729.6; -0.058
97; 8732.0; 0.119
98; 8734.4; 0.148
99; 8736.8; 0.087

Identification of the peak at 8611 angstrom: [O III]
